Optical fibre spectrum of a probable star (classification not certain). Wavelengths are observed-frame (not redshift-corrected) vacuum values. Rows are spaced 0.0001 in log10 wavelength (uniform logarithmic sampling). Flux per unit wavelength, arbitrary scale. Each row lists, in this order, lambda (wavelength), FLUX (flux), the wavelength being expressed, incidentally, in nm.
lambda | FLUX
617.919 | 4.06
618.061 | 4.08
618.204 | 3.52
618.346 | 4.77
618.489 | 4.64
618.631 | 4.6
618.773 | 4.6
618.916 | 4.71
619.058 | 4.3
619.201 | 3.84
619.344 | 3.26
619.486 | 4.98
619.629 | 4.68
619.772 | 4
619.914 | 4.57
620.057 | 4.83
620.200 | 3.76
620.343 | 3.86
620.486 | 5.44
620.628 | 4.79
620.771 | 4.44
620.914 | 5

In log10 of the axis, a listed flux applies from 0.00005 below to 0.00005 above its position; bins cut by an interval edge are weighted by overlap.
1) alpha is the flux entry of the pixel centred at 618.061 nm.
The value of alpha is 4.08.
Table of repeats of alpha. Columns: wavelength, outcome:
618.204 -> 3.52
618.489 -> 4.64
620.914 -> 5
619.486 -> 4.98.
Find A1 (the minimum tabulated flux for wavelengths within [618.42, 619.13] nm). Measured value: 4.3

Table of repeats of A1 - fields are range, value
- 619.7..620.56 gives 3.76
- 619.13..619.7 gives 3.26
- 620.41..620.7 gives 4.79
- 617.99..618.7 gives 3.52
